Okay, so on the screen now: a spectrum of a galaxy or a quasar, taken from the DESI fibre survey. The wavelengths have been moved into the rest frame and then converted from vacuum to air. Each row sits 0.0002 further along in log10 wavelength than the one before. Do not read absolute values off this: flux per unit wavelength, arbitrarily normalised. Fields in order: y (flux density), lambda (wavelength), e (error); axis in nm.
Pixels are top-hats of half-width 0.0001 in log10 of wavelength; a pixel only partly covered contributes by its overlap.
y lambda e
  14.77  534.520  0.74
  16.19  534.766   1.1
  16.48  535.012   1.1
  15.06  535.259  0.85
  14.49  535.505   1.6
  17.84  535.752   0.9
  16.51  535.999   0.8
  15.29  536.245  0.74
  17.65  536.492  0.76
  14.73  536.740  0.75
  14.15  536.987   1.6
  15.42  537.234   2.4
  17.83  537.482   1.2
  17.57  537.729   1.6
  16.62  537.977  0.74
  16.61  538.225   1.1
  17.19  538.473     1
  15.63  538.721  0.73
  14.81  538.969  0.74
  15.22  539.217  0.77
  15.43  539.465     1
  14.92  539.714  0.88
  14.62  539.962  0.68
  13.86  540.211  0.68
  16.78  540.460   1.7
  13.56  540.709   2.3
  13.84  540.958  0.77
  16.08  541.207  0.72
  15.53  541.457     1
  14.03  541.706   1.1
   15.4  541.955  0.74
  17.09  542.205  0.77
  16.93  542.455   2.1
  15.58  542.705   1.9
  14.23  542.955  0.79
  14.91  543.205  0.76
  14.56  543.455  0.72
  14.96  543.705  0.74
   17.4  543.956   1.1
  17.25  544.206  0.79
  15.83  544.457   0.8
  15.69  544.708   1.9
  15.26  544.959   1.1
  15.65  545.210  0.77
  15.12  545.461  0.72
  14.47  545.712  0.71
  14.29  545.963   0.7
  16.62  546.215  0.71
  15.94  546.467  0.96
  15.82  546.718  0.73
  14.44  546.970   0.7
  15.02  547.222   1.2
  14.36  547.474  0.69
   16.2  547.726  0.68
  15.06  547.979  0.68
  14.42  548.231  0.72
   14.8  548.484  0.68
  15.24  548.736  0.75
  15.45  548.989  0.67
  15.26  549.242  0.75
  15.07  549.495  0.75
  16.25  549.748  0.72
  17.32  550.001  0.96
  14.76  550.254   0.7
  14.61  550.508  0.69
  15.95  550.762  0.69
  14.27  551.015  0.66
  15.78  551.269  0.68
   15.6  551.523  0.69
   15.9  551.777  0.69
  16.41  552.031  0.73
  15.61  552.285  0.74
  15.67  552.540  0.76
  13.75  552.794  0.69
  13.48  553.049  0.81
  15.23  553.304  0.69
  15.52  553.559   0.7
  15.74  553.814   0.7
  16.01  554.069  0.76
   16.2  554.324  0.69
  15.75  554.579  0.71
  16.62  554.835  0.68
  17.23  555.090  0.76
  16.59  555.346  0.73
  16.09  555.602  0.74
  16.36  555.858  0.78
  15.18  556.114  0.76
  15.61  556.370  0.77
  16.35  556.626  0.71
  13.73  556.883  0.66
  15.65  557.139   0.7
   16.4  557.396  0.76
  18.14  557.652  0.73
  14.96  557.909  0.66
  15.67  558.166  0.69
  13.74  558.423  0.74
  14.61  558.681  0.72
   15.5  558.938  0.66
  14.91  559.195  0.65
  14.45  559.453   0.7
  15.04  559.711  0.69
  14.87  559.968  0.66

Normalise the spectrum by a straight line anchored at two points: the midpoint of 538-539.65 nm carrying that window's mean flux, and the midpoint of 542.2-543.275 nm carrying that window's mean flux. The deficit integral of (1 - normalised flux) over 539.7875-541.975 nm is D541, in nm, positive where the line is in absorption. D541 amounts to 0.125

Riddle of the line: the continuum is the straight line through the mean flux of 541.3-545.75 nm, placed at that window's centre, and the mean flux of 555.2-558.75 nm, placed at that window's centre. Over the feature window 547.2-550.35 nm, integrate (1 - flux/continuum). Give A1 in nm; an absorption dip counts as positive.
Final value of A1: 0.05 nm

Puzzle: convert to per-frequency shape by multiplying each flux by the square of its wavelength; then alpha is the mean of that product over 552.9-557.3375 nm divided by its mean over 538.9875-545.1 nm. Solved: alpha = 1.1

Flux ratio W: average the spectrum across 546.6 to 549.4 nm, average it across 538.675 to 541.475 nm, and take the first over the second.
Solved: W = 1.01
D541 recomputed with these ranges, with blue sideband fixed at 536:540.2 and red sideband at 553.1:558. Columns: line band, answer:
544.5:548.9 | 0.18 nm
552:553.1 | 0.07 nm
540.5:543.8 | 0.14 nm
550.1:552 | 0.07 nm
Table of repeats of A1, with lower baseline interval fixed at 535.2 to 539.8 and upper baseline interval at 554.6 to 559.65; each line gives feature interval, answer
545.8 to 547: 0.03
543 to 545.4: 0.03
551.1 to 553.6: 0.07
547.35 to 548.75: 0.07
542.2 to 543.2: 0.01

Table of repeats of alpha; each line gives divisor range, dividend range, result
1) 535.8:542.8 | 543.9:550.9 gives 1.01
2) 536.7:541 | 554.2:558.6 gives 1.09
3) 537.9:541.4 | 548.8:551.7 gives 1.05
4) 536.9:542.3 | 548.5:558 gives 1.06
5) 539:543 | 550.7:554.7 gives 1.06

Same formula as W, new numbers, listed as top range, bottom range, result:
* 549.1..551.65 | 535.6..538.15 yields 0.95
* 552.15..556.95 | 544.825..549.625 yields 1.03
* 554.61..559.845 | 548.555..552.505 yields 1.01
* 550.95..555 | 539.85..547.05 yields 1.01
